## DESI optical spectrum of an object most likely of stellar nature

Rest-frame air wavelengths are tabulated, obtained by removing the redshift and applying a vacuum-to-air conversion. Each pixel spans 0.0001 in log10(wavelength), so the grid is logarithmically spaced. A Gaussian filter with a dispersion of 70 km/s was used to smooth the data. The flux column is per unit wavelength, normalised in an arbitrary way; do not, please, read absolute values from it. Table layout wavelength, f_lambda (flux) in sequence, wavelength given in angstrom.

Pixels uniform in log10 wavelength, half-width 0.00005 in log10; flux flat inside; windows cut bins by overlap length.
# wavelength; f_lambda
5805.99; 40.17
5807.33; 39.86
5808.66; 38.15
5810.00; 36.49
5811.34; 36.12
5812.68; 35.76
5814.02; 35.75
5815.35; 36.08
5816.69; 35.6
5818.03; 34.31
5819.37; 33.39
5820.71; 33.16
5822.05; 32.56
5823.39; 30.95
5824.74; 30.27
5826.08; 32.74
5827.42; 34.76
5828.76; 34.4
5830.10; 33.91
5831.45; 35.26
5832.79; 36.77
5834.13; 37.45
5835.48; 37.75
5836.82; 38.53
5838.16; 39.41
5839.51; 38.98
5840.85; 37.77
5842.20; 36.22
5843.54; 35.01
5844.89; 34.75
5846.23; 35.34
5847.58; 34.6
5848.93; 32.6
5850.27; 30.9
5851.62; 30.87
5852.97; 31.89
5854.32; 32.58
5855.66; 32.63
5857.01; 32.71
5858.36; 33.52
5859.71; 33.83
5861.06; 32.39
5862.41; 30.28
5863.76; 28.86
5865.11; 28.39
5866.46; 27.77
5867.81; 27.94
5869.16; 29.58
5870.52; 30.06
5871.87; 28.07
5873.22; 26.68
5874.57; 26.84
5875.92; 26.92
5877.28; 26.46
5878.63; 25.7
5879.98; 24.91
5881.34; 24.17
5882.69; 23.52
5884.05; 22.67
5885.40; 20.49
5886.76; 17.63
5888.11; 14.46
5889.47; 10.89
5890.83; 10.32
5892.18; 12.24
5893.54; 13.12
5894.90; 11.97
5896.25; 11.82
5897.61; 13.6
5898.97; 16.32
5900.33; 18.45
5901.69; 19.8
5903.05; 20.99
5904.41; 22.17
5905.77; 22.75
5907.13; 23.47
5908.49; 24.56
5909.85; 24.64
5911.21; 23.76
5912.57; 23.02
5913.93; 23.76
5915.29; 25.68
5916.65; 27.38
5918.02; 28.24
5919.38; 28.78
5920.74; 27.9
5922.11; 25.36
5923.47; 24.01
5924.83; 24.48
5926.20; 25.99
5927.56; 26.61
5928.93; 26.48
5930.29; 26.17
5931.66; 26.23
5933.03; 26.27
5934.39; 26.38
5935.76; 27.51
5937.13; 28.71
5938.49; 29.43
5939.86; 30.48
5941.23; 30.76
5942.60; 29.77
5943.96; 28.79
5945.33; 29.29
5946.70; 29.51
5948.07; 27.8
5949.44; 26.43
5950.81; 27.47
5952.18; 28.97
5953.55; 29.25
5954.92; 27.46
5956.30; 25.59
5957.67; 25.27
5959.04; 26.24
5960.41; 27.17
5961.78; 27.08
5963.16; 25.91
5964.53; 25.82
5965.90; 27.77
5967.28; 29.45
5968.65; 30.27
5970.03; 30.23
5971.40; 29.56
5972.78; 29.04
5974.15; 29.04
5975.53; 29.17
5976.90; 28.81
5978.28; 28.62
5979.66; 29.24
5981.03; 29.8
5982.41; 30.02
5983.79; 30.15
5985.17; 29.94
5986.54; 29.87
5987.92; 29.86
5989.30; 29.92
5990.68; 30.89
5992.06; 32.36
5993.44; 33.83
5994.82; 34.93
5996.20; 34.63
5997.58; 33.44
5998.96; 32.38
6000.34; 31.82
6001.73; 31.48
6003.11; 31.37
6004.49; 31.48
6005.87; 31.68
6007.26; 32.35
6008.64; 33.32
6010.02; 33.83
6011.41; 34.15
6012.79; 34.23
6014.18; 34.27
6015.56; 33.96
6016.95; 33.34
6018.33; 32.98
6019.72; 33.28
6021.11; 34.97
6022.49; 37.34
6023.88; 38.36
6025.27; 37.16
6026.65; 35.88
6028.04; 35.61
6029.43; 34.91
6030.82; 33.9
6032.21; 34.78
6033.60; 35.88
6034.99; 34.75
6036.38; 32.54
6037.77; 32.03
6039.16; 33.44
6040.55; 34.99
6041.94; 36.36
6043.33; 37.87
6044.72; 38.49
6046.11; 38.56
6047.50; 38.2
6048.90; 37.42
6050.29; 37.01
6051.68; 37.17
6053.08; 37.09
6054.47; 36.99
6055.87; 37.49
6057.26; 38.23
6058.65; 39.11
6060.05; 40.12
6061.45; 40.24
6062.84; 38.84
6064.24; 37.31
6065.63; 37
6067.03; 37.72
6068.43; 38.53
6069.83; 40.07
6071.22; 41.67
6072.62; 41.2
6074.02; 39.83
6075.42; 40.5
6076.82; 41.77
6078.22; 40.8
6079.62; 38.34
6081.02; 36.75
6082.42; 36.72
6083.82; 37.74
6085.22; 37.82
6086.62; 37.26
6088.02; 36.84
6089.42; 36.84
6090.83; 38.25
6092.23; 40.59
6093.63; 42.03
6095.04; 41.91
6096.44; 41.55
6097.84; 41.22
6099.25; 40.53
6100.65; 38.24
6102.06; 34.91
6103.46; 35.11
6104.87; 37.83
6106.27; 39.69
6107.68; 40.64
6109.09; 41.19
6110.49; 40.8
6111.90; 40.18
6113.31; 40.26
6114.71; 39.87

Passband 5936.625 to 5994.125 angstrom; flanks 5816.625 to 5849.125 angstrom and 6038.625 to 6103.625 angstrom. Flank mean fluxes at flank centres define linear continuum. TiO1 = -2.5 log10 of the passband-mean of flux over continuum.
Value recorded 0.27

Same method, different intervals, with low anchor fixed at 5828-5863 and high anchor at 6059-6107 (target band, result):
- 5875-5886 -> 0.40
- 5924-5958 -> 0.30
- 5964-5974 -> 0.26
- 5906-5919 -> 0.39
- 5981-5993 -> 0.22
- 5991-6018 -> 0.14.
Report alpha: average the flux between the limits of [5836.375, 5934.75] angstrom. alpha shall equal 26.1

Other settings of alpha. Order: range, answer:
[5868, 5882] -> 27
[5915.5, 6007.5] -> 28.9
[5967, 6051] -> 33.1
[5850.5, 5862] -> 32.4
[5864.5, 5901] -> 21.1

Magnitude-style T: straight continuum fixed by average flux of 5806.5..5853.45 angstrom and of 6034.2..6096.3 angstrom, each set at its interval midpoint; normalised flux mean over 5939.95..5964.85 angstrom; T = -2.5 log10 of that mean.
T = 0.301 mag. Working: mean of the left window 35.1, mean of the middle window 27.8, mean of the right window 38.1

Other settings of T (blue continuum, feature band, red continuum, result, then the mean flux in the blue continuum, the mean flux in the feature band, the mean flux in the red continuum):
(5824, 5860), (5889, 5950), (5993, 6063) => 0.42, 34.6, 23.7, 35.2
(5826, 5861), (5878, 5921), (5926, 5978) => 0.45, 34.8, 20.5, 28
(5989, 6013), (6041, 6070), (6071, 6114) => -0.04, 32.7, 38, 39.3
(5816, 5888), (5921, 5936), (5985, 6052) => 0.25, 31.3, 26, 34.2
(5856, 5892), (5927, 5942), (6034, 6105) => 0.06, 25.4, 27.7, 38.1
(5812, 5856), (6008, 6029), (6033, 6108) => 0.08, 34.7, 34.8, 38.1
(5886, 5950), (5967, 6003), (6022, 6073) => -0.01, 23.3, 30.7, 37.1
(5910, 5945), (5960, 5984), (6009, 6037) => 0.07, 26.9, 28.7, 34.8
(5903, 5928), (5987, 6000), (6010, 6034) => 0.00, 25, 32.4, 34.9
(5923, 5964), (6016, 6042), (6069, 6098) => 0.00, 27.4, 34.8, 39.5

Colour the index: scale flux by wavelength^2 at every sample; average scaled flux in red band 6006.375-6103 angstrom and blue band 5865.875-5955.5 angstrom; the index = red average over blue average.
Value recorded 1.6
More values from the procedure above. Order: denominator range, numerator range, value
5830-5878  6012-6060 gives 1.17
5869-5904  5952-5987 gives 1.45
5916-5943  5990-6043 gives 1.28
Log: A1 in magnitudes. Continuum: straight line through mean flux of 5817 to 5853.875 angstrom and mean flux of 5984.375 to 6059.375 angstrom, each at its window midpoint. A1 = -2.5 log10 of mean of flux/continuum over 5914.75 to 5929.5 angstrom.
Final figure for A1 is 0.29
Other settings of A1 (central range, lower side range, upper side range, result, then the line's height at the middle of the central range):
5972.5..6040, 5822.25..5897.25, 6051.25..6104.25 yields 0.09 mag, 35.5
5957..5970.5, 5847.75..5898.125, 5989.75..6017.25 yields 0.11 mag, 30.5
